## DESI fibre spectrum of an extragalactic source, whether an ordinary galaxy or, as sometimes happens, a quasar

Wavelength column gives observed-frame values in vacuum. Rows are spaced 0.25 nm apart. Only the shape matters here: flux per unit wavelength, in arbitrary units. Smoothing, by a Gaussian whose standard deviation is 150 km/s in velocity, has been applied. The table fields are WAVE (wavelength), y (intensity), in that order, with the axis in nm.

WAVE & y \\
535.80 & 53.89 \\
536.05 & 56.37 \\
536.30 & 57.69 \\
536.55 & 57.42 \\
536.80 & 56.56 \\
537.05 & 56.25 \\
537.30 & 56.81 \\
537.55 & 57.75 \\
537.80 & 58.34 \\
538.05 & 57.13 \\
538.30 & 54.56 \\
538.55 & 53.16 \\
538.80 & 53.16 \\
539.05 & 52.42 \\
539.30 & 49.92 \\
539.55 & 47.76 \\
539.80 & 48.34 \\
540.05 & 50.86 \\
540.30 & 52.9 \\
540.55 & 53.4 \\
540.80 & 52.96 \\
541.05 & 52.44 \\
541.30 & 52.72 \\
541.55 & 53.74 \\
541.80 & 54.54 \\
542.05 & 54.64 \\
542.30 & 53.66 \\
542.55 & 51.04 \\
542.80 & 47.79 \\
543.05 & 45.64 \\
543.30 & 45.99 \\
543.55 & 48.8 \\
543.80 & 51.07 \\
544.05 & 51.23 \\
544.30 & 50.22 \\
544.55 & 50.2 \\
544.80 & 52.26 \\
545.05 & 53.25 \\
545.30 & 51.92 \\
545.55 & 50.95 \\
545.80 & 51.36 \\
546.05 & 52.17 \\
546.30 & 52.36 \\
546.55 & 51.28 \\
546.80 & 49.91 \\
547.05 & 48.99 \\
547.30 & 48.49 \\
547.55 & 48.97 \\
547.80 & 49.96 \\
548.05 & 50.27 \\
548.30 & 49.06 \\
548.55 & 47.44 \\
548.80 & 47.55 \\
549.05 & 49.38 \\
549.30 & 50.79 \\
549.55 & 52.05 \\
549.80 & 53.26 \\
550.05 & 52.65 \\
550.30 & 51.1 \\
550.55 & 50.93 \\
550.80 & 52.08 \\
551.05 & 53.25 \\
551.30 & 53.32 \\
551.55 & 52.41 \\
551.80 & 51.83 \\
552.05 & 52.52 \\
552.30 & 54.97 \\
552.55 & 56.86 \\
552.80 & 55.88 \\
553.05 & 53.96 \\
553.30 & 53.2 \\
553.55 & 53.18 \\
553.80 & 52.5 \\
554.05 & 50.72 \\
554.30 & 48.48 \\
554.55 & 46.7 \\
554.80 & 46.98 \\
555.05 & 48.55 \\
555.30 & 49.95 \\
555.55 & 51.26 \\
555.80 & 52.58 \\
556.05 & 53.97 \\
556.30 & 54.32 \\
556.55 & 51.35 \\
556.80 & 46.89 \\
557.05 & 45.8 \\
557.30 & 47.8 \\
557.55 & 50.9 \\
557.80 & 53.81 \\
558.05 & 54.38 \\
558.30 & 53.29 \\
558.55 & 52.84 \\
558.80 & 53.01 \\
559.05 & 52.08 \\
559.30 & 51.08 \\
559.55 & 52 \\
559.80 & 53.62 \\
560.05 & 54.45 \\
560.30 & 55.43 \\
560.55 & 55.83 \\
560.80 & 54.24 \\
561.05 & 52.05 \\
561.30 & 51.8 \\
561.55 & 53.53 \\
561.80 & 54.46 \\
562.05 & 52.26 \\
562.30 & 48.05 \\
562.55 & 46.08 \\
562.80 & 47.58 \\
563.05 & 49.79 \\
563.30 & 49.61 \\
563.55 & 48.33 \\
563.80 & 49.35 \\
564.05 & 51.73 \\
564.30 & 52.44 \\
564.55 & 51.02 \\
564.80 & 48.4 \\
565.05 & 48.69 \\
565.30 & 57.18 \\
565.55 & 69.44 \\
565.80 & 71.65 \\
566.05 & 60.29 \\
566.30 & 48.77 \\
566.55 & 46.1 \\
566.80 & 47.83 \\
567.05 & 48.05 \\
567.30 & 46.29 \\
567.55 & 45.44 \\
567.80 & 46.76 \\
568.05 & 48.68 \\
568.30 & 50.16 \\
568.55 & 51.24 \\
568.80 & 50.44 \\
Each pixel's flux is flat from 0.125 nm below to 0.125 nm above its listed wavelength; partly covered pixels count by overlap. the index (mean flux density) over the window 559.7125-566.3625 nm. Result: 53.2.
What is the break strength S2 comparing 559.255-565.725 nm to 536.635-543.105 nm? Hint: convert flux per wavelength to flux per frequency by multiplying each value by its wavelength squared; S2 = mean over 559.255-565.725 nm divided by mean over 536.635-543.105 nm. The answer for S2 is 1.07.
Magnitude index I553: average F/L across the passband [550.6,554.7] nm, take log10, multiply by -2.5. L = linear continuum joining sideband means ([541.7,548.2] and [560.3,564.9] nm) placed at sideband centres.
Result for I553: -0.036 mag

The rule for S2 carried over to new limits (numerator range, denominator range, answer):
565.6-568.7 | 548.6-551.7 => 1.06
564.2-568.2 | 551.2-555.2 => 1.05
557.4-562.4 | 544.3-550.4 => 1.09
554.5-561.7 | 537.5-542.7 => 1.04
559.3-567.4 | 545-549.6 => 1.10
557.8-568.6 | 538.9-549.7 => 1.10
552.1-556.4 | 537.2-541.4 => 1.03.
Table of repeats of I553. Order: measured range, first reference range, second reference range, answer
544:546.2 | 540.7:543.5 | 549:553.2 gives 0.006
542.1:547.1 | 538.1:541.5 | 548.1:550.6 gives 0.013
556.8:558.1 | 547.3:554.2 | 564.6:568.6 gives 0.042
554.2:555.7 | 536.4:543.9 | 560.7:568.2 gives 0.071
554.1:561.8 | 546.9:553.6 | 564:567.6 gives 0.014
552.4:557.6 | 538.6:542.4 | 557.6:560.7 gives 0.044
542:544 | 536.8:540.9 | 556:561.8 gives 0.077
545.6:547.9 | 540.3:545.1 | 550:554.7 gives 0.030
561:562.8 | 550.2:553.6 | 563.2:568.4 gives 0.027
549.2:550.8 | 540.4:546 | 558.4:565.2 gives -0.009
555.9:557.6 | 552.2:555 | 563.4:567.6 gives 0.042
